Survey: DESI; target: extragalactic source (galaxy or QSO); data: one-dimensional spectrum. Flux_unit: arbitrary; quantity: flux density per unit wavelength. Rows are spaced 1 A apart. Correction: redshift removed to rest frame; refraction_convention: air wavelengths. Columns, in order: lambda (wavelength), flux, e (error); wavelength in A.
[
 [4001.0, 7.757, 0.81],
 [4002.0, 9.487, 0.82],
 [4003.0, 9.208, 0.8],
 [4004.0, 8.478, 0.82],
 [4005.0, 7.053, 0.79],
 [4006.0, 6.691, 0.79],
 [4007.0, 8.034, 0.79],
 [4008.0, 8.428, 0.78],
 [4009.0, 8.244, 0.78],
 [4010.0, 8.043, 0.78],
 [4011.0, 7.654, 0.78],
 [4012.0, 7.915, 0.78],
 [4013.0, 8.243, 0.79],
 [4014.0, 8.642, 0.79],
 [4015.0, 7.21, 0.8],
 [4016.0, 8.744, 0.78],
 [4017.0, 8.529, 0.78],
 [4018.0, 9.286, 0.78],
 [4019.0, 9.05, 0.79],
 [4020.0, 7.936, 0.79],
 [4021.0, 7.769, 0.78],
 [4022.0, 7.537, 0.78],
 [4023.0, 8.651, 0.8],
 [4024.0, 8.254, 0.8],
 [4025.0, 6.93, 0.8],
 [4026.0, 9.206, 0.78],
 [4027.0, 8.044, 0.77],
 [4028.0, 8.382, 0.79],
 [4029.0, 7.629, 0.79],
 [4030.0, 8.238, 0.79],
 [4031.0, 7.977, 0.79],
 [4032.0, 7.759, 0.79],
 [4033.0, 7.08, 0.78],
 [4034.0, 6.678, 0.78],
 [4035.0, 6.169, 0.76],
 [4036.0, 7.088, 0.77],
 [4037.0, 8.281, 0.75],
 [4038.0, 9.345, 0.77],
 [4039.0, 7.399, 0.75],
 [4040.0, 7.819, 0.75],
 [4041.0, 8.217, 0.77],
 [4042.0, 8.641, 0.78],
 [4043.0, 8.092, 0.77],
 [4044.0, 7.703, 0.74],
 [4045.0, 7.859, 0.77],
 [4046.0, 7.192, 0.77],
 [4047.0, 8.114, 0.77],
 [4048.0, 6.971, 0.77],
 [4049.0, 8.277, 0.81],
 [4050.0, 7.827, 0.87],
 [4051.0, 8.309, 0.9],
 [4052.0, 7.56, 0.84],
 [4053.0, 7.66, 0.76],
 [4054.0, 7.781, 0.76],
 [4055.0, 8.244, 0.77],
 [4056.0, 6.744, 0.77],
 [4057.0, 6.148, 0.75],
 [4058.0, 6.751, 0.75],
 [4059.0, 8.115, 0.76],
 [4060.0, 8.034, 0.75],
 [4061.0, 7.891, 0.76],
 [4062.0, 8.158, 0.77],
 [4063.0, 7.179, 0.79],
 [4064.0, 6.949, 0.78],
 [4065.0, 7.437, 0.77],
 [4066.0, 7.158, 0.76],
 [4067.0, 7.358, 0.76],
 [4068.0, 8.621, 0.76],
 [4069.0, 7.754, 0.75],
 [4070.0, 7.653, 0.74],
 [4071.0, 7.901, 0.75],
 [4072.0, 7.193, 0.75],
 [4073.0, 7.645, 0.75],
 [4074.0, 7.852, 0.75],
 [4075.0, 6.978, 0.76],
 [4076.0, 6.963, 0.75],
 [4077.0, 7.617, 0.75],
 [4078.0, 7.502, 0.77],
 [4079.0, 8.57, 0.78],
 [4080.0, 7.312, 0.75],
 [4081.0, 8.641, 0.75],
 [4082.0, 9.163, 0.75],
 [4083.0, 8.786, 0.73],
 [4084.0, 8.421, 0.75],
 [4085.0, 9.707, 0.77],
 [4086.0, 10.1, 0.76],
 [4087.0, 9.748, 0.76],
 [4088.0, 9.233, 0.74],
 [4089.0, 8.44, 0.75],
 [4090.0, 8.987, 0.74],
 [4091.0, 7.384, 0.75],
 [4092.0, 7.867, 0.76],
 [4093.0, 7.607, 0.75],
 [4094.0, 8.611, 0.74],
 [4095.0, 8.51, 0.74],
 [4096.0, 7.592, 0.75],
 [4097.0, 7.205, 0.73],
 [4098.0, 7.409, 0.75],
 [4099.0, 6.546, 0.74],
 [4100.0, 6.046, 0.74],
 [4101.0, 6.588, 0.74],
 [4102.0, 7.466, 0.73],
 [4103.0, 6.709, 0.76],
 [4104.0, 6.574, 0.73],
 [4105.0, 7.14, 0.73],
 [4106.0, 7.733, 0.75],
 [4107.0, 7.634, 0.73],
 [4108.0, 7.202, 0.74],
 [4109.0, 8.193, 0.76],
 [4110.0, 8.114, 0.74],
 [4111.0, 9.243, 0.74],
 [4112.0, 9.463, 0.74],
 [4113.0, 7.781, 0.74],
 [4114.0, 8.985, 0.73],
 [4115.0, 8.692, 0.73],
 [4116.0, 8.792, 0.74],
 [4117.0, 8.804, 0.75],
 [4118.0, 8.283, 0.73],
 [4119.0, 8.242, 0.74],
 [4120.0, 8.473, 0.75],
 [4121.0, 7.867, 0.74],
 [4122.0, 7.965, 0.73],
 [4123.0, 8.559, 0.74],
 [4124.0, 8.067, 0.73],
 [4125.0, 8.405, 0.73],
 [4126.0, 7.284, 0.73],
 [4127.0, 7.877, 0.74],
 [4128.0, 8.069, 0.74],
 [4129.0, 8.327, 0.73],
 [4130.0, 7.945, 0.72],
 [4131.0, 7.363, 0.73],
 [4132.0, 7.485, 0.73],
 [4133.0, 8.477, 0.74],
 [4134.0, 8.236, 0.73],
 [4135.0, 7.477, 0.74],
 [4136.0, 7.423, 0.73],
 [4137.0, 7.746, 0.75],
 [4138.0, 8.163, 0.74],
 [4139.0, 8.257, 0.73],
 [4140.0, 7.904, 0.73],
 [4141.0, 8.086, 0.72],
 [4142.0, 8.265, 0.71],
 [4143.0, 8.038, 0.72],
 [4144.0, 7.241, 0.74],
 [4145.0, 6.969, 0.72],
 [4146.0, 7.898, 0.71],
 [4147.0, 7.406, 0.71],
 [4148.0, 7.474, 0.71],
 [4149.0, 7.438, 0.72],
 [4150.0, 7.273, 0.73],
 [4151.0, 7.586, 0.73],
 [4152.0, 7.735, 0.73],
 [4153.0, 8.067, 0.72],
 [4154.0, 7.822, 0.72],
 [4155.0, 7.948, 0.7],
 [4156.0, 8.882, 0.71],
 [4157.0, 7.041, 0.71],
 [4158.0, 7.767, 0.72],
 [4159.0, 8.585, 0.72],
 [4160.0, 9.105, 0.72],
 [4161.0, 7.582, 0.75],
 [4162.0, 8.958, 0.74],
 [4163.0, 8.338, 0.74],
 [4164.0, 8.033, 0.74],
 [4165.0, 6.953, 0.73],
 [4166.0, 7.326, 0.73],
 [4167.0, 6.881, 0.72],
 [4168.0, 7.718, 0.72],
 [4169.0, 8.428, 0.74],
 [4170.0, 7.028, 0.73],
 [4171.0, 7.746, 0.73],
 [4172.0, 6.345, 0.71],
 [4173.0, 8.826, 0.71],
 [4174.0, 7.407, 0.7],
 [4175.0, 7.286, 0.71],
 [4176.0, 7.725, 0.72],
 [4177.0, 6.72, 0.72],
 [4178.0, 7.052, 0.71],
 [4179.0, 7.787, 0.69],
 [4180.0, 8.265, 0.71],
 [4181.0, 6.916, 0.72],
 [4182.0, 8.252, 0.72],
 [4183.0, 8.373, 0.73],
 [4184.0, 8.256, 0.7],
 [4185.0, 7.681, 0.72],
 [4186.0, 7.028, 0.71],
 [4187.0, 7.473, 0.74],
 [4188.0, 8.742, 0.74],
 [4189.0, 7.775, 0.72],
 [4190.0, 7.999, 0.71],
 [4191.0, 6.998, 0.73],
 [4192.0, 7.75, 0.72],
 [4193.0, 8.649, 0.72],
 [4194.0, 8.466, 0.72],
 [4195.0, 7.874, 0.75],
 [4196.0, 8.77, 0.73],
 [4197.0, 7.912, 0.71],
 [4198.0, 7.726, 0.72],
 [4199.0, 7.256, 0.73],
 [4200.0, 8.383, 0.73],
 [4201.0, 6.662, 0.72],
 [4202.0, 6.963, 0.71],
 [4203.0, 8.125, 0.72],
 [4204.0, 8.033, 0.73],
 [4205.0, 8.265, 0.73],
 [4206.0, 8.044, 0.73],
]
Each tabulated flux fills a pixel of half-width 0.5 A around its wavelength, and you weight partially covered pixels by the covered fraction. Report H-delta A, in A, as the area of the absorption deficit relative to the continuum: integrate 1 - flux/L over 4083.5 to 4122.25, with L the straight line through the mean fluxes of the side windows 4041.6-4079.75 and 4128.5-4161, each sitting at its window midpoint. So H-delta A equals -1.7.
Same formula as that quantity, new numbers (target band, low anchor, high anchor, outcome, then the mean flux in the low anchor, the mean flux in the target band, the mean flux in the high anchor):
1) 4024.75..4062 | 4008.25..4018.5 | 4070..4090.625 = 2.42 A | 8.26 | 7.74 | 8.32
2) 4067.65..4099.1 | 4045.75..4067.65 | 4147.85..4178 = -2.21 A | 7.55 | 8.13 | 7.73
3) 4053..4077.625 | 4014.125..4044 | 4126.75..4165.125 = 1.41 A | 8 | 7.51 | 7.89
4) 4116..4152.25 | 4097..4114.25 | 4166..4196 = -1.41 A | 7.55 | 7.91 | 7.72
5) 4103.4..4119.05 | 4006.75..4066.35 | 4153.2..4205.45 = -0.68 A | 7.85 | 8.17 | 7.81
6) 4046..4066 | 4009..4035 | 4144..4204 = 0.99 A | 8.02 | 7.57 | 7.75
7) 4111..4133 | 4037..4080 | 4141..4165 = -1.23 A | 7.7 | 8.25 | 7.87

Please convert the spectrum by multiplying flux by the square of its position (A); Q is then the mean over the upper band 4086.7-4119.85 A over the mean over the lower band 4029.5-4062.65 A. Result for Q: 1.1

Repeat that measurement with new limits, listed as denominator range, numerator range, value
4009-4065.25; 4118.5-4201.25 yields 1.06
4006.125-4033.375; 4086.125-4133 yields 1.03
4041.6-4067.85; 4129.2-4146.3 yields 1.07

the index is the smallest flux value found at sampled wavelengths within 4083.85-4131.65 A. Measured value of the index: 6.046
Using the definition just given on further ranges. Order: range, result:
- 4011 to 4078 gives 6.148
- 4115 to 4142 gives 7.284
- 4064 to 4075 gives 6.949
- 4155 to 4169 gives 6.881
